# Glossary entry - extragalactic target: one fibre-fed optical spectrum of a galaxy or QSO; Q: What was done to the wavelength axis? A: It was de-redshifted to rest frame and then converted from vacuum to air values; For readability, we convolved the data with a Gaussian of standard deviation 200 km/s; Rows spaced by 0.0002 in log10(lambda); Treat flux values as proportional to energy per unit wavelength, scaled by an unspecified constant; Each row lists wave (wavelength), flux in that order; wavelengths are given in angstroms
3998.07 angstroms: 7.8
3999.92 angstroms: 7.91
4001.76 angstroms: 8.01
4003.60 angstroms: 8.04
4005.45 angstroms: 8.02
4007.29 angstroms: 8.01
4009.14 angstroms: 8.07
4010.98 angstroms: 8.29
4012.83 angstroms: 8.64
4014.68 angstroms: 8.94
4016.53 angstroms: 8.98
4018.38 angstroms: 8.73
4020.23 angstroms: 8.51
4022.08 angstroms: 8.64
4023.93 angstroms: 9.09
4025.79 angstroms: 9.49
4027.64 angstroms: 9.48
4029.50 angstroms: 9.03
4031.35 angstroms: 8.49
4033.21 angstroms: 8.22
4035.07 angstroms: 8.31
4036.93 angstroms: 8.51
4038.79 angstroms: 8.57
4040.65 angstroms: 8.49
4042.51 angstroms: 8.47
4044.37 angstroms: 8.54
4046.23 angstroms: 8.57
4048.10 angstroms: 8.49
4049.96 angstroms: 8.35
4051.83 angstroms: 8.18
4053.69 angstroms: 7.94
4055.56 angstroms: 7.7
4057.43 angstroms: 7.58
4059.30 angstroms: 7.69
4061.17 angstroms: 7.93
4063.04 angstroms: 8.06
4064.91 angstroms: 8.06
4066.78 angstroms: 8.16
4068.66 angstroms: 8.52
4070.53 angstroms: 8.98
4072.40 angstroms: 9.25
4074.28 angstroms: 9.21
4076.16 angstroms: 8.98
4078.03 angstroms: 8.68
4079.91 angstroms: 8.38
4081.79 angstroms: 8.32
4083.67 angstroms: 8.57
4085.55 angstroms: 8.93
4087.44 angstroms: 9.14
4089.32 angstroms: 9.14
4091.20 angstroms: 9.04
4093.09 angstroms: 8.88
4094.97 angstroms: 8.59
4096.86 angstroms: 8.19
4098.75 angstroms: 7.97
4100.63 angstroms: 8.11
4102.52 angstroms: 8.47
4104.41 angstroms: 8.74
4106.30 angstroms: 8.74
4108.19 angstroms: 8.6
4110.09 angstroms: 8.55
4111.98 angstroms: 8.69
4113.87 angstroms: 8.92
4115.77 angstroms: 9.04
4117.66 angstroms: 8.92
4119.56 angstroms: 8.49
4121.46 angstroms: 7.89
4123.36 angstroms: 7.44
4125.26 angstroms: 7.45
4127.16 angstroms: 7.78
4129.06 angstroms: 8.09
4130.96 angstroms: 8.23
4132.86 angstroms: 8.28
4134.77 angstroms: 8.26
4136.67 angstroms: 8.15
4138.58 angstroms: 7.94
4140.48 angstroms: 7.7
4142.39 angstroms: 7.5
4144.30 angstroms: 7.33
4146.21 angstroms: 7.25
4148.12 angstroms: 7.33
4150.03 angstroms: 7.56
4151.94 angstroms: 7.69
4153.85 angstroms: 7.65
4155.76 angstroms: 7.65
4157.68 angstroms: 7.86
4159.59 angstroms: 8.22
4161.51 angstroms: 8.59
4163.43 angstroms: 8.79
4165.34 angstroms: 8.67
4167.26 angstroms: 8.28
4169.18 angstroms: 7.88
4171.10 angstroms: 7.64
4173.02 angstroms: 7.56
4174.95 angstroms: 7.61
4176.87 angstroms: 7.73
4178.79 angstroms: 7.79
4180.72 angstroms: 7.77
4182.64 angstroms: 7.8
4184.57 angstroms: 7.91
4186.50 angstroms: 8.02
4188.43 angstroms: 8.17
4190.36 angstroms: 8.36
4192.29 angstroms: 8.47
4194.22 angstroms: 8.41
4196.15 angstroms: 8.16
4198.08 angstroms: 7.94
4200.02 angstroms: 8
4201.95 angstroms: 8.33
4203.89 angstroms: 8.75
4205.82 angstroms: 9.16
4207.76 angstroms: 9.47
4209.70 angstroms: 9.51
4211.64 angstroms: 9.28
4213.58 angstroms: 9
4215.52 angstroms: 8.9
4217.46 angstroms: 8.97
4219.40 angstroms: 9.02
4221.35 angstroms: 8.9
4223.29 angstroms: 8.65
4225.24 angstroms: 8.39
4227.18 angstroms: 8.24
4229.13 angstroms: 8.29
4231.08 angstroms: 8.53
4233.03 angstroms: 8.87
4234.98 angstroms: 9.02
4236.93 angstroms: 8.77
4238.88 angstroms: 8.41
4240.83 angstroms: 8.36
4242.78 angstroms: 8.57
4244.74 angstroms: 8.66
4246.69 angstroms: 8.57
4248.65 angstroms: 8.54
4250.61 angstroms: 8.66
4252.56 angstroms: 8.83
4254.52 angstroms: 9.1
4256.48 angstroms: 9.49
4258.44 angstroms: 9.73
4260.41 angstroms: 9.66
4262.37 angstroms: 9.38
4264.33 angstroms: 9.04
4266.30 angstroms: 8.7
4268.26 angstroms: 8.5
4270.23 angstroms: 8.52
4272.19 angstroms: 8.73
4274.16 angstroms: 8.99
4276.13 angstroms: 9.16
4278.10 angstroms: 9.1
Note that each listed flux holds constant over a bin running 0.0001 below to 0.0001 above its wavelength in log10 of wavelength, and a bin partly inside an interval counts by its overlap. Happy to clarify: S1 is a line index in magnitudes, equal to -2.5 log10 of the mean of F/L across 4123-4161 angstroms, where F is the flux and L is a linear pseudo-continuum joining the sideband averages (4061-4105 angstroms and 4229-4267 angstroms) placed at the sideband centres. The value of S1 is 0.121 mag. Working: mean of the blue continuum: 8.61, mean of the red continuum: 8.87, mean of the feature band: 7.78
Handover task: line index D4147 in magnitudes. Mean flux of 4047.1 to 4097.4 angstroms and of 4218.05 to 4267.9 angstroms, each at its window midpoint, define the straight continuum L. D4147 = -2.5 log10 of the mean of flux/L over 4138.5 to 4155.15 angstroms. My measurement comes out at 0.15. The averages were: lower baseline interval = 8.48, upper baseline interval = 8.81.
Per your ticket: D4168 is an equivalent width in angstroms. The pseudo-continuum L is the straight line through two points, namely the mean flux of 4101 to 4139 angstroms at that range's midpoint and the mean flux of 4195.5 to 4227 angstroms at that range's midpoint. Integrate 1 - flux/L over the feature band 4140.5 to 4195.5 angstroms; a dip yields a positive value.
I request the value 4.21 angstroms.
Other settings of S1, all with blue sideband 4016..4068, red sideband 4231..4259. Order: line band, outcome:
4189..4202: 0.06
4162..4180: 0.09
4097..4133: 0.03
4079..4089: -0.02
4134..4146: 0.11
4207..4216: -0.06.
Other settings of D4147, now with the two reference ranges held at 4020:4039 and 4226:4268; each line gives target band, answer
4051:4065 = 0.117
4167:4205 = 0.101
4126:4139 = 0.090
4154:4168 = 0.069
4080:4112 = 0.021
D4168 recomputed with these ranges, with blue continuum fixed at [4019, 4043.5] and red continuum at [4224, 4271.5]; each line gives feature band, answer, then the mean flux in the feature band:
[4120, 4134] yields 1.34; 7.9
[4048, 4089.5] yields 1.40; 8.43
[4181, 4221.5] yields 0.89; 8.58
